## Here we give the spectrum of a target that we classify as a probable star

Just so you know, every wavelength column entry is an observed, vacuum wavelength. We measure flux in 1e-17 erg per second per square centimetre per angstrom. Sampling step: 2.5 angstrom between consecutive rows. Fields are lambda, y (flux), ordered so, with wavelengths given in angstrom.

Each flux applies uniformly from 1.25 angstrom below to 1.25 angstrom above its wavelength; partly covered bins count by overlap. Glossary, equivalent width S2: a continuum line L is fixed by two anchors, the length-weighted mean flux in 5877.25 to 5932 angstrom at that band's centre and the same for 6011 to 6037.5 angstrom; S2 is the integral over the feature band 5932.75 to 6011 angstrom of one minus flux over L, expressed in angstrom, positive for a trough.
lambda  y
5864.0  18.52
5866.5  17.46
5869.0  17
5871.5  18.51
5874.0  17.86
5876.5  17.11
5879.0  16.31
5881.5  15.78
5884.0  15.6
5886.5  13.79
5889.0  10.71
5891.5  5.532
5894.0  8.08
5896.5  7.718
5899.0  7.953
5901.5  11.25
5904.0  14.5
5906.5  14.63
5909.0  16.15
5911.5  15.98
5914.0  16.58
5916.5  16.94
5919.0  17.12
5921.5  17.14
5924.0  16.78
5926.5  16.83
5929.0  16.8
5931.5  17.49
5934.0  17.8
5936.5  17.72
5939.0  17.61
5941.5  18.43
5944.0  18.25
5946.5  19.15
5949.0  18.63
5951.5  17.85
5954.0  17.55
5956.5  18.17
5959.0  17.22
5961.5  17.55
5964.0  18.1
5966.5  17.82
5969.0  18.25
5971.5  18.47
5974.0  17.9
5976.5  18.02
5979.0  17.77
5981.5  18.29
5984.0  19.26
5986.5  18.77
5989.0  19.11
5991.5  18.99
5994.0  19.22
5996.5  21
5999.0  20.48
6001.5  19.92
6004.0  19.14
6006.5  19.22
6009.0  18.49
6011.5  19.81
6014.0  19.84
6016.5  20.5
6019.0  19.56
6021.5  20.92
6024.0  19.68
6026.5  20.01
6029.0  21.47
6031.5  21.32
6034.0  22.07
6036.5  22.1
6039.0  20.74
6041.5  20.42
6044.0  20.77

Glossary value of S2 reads -3.6 angstrom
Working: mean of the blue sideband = 14.1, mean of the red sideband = 20.7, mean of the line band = 18.5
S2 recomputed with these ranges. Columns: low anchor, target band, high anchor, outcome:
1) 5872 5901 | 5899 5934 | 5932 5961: -1.1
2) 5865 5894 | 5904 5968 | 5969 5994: -1.7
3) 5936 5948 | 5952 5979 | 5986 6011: 1.3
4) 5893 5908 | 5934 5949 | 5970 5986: -3.5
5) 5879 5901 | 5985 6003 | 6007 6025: -1.3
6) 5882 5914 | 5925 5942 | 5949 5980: -2.5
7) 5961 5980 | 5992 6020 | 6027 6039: 0.4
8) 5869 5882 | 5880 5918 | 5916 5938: 9.7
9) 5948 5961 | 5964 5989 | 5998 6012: 0.3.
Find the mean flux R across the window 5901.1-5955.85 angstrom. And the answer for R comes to 17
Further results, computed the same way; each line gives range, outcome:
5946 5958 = 18.2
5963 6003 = 18.8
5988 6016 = 19.6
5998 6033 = 20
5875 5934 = 14.3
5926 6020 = 18.6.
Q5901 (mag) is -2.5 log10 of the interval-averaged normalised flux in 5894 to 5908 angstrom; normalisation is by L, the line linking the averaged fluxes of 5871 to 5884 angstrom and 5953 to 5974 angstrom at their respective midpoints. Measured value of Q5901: 0.48 mag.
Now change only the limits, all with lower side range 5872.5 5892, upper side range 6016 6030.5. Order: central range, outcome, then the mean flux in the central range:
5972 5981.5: 0.03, 18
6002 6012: 0.03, 19.2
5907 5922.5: -0.05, 16.5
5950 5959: -0.02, 17.8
